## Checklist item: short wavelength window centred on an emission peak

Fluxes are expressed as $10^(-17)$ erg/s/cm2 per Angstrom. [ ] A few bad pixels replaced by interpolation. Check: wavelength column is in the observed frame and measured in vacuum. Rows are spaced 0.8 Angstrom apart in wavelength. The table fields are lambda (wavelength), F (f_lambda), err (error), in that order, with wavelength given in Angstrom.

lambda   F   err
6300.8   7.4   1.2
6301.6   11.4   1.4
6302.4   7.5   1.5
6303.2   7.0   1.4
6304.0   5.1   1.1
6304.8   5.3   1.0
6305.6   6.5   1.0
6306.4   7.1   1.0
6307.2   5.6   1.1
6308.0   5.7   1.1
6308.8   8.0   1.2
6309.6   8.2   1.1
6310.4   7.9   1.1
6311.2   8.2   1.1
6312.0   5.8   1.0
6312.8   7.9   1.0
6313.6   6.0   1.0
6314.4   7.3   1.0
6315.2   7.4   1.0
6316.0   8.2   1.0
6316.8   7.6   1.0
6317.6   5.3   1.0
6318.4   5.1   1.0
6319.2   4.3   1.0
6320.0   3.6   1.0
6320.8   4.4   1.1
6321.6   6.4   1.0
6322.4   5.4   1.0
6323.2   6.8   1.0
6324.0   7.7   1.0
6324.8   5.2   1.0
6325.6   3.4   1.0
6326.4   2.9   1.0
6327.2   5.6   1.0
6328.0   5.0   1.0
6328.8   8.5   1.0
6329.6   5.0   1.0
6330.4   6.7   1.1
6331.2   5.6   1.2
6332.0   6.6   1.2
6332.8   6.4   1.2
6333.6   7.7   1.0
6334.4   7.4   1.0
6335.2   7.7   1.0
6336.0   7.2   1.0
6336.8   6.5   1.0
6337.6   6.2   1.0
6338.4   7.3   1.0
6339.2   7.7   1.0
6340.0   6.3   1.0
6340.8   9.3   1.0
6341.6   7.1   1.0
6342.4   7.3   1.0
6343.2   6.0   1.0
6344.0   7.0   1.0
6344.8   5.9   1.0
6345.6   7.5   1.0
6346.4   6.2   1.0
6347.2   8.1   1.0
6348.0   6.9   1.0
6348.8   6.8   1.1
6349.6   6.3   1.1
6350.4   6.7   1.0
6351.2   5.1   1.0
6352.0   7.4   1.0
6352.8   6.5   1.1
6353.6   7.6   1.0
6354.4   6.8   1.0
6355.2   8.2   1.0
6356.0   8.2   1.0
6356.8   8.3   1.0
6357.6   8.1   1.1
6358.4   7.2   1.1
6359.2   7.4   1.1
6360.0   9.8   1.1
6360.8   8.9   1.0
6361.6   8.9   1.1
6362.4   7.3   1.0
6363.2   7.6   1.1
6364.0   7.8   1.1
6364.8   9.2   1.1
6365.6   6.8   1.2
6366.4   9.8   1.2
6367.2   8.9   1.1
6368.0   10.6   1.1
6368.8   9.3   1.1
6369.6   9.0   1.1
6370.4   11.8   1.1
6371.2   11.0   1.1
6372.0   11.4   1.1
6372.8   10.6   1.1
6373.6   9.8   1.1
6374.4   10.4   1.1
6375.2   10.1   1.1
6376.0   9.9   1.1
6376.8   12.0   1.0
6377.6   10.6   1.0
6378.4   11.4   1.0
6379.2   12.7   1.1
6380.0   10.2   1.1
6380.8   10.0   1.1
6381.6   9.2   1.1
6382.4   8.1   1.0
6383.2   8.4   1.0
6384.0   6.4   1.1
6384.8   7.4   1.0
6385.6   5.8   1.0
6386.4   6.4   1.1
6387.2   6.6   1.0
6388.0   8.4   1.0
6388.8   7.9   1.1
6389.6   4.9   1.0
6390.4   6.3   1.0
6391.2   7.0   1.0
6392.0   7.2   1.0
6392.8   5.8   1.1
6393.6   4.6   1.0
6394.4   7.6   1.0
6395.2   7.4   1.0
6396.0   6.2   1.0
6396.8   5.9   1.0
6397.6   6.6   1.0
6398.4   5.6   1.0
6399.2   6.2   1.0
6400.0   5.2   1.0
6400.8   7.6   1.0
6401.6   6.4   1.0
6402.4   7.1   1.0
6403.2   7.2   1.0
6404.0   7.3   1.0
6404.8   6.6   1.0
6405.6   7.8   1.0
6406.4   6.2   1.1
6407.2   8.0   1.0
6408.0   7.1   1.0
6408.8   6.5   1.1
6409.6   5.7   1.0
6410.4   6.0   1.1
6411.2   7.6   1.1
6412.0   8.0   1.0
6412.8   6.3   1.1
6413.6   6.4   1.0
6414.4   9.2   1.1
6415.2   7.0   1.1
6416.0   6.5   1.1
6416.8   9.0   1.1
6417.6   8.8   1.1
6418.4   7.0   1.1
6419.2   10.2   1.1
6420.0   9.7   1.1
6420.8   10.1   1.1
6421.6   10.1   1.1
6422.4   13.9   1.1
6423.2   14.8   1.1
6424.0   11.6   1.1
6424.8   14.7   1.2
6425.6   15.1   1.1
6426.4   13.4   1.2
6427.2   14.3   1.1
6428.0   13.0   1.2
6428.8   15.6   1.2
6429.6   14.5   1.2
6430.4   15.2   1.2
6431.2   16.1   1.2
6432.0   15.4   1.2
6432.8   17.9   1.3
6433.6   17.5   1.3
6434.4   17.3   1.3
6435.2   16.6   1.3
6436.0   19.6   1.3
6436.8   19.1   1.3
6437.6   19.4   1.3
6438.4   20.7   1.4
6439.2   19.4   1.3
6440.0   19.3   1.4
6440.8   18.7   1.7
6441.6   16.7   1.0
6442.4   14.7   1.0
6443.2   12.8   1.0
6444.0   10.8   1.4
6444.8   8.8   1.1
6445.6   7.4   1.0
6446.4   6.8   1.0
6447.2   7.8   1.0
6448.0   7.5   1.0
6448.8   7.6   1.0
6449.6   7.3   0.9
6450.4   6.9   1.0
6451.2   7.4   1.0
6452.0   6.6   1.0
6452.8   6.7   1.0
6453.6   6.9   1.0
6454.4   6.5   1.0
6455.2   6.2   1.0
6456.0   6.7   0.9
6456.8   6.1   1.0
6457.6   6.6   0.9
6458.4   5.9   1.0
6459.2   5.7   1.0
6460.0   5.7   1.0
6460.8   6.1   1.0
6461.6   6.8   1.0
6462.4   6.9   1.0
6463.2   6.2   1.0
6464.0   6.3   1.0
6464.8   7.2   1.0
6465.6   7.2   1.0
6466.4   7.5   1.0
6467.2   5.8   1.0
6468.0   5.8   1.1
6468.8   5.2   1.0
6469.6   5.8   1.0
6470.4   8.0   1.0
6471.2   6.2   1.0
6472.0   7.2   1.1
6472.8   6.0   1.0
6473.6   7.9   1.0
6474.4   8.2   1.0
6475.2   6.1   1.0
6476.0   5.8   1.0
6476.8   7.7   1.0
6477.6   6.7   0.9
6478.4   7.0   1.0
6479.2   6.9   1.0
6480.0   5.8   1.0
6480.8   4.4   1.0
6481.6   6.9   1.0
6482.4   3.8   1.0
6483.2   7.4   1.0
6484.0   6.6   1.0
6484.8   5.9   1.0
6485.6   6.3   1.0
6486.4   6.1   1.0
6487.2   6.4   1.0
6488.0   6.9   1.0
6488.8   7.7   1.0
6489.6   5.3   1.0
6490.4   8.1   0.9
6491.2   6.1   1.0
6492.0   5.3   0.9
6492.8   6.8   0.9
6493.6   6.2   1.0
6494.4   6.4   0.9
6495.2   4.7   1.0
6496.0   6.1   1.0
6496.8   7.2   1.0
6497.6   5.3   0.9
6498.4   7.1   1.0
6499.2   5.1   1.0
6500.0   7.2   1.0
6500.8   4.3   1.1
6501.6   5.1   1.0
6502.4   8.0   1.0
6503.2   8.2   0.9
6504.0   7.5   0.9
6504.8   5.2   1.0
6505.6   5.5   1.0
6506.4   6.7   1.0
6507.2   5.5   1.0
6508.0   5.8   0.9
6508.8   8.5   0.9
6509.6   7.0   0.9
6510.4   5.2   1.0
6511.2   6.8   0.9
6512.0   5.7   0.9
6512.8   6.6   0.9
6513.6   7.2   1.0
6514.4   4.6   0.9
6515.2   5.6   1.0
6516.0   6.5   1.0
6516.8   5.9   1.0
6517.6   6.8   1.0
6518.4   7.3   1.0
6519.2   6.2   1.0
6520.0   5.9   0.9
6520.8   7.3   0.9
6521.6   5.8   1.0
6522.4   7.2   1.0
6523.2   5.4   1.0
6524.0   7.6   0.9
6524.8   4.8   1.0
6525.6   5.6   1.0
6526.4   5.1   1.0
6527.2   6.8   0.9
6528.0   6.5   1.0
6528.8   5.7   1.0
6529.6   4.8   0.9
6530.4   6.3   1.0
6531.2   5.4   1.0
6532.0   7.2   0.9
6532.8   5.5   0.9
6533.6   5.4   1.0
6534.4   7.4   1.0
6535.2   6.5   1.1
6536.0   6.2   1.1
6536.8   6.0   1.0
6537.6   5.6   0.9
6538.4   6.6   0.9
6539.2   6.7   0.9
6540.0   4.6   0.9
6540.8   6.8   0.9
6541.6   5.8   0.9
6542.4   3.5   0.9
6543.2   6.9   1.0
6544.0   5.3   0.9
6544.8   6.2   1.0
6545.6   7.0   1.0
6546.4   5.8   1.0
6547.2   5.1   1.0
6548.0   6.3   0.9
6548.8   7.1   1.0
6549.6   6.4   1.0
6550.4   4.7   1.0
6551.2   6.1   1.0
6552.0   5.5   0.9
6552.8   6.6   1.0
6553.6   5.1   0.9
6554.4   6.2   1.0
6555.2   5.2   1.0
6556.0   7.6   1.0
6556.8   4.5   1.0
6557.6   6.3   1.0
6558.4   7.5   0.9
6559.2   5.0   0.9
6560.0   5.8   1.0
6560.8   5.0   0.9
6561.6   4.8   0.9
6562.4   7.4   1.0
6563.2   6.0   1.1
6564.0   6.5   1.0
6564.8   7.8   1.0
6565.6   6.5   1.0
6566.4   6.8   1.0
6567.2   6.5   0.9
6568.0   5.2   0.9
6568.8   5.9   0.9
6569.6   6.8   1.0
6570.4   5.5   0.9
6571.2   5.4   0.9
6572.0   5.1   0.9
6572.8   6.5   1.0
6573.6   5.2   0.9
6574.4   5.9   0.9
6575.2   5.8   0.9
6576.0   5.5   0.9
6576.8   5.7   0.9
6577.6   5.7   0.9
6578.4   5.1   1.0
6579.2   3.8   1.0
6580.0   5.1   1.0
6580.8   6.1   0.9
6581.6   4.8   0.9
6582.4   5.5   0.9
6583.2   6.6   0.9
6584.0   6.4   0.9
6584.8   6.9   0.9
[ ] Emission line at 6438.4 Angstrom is [O III] 5007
